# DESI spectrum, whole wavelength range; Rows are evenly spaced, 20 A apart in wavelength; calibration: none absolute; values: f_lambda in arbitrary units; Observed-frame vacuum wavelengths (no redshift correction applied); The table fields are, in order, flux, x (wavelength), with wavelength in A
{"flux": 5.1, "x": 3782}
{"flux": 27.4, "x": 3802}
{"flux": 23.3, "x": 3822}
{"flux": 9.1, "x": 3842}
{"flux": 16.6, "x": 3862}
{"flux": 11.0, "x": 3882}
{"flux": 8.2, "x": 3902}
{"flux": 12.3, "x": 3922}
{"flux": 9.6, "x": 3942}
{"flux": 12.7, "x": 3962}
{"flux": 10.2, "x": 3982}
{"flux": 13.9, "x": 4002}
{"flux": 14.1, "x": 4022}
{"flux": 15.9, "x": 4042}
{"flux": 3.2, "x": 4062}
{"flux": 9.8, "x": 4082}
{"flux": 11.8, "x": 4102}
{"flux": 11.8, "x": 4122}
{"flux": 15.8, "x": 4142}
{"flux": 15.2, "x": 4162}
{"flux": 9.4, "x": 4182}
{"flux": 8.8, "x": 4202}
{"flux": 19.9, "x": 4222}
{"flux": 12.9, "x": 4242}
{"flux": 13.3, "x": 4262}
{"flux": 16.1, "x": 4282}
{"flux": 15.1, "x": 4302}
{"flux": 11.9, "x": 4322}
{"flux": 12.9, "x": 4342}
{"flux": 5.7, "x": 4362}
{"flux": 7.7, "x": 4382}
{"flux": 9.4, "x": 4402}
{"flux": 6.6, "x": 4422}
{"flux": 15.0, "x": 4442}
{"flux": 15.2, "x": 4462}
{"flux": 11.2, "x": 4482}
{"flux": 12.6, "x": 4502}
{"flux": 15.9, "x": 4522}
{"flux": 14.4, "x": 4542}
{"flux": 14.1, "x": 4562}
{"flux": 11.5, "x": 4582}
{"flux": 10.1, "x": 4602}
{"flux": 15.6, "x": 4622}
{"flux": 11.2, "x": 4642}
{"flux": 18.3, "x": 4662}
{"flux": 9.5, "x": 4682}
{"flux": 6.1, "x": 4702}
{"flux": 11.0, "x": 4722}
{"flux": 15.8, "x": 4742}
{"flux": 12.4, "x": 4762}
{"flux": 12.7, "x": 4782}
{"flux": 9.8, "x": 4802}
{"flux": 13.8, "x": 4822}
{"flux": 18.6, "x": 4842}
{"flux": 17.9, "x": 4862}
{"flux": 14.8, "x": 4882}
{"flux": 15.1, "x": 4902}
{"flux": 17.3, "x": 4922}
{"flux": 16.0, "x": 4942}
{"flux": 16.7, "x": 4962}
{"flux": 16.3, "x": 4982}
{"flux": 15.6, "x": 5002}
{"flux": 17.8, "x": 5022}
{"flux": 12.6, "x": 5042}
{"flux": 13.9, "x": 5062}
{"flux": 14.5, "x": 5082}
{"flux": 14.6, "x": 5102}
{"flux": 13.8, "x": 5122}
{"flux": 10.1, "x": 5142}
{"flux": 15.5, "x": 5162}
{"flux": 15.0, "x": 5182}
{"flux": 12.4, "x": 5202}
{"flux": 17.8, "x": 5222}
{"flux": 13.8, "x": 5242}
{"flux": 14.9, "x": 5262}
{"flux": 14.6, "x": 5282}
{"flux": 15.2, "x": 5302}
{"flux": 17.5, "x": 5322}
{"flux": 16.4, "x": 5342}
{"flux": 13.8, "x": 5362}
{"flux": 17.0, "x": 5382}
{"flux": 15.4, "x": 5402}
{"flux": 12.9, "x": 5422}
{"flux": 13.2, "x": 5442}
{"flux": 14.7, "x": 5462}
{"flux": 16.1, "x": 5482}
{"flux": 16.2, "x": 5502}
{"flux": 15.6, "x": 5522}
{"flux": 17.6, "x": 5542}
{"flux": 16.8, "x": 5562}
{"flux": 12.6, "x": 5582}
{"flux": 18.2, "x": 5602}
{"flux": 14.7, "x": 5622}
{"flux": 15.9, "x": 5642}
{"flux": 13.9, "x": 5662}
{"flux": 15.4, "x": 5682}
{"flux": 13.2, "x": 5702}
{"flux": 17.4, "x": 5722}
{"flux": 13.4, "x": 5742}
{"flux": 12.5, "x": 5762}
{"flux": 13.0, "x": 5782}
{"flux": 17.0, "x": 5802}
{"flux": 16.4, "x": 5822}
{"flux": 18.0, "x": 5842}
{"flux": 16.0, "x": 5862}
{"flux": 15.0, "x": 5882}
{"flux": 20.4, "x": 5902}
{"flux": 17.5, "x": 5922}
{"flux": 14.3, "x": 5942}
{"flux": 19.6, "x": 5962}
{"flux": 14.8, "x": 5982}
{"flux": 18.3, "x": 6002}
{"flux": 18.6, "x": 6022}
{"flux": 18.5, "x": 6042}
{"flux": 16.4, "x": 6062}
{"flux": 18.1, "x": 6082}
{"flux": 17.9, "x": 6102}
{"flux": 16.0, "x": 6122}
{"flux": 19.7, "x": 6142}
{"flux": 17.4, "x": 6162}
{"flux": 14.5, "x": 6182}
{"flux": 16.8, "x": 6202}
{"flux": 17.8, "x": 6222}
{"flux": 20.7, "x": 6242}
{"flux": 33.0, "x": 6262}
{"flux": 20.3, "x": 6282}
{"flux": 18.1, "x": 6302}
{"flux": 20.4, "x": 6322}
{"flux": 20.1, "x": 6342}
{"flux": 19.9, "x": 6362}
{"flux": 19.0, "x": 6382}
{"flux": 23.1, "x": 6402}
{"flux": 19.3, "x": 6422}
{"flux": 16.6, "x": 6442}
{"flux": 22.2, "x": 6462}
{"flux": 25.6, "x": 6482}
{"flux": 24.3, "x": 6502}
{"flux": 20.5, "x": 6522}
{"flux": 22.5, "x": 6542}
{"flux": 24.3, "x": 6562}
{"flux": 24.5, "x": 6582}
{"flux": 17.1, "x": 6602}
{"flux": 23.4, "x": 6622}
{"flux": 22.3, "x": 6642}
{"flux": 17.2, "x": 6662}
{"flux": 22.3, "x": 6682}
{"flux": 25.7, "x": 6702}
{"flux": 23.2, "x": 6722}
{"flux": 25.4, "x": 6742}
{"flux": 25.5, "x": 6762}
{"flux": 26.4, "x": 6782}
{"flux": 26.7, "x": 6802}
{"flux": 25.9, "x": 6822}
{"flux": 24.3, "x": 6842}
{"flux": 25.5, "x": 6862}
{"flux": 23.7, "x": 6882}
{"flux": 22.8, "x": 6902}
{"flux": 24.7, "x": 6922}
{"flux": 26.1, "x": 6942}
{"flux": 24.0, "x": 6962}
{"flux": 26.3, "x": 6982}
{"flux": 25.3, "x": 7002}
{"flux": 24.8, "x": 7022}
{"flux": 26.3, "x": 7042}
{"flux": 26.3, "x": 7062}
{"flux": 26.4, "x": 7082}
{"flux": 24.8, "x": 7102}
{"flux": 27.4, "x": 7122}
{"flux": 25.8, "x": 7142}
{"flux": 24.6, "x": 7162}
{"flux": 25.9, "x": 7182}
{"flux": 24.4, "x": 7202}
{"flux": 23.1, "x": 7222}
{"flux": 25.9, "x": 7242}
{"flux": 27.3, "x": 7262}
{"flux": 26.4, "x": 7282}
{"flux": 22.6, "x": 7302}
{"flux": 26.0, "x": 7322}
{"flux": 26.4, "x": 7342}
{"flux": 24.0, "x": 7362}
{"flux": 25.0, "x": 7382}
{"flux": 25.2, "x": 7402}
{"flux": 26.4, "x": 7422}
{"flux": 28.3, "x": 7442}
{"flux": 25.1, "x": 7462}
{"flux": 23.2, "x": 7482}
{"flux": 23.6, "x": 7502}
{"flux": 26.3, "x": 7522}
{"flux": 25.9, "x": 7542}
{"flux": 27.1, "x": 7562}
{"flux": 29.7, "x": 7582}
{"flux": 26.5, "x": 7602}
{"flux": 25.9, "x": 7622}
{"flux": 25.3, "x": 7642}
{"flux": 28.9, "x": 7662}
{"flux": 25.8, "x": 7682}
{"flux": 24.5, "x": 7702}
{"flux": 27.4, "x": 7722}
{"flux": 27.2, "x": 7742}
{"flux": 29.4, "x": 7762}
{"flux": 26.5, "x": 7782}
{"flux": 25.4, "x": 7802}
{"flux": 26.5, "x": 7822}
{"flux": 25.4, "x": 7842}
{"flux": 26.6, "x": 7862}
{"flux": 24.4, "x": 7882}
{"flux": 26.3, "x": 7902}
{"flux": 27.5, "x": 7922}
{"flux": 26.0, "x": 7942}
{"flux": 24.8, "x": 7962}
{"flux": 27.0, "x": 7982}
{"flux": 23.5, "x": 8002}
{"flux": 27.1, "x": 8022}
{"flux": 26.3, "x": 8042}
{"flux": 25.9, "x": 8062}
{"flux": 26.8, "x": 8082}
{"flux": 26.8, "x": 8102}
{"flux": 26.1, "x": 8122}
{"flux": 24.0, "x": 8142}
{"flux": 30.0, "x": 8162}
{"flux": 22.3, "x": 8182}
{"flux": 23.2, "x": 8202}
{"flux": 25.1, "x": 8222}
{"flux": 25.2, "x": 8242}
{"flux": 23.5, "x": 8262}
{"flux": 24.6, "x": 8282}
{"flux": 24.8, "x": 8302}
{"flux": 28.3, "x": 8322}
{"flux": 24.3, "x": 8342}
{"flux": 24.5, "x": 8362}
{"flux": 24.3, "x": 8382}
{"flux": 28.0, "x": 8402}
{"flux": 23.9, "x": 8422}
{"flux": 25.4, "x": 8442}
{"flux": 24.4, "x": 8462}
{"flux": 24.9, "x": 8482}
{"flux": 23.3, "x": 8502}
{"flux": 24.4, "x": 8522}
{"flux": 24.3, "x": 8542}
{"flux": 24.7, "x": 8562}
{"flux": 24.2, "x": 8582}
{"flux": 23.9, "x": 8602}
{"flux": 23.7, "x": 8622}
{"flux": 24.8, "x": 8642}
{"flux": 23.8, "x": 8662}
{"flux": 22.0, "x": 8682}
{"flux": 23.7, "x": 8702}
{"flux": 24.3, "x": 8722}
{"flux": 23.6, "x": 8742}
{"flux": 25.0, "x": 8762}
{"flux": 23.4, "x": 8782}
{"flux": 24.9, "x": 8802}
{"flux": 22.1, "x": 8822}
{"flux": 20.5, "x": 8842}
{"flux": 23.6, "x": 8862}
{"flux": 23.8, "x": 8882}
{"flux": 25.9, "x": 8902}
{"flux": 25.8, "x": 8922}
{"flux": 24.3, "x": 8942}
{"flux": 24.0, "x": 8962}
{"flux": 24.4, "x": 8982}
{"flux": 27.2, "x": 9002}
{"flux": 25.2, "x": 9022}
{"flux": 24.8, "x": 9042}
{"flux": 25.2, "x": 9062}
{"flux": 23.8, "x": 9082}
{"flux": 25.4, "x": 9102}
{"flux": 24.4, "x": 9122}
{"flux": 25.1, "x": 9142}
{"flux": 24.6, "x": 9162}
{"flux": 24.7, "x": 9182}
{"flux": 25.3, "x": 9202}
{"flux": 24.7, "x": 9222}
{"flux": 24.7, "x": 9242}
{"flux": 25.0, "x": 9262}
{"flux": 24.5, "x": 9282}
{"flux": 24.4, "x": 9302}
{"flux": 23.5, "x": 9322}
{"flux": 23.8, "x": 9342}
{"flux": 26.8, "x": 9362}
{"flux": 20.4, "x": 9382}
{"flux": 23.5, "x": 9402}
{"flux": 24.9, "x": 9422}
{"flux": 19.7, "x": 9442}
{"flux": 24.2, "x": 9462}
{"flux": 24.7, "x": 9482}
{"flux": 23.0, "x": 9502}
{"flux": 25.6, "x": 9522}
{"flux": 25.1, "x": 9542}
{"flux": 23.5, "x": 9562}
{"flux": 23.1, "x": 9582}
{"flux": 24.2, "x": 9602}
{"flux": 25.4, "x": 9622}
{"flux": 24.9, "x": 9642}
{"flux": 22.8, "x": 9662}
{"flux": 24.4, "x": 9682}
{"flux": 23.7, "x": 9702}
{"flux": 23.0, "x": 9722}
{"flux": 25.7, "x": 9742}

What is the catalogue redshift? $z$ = 0.68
